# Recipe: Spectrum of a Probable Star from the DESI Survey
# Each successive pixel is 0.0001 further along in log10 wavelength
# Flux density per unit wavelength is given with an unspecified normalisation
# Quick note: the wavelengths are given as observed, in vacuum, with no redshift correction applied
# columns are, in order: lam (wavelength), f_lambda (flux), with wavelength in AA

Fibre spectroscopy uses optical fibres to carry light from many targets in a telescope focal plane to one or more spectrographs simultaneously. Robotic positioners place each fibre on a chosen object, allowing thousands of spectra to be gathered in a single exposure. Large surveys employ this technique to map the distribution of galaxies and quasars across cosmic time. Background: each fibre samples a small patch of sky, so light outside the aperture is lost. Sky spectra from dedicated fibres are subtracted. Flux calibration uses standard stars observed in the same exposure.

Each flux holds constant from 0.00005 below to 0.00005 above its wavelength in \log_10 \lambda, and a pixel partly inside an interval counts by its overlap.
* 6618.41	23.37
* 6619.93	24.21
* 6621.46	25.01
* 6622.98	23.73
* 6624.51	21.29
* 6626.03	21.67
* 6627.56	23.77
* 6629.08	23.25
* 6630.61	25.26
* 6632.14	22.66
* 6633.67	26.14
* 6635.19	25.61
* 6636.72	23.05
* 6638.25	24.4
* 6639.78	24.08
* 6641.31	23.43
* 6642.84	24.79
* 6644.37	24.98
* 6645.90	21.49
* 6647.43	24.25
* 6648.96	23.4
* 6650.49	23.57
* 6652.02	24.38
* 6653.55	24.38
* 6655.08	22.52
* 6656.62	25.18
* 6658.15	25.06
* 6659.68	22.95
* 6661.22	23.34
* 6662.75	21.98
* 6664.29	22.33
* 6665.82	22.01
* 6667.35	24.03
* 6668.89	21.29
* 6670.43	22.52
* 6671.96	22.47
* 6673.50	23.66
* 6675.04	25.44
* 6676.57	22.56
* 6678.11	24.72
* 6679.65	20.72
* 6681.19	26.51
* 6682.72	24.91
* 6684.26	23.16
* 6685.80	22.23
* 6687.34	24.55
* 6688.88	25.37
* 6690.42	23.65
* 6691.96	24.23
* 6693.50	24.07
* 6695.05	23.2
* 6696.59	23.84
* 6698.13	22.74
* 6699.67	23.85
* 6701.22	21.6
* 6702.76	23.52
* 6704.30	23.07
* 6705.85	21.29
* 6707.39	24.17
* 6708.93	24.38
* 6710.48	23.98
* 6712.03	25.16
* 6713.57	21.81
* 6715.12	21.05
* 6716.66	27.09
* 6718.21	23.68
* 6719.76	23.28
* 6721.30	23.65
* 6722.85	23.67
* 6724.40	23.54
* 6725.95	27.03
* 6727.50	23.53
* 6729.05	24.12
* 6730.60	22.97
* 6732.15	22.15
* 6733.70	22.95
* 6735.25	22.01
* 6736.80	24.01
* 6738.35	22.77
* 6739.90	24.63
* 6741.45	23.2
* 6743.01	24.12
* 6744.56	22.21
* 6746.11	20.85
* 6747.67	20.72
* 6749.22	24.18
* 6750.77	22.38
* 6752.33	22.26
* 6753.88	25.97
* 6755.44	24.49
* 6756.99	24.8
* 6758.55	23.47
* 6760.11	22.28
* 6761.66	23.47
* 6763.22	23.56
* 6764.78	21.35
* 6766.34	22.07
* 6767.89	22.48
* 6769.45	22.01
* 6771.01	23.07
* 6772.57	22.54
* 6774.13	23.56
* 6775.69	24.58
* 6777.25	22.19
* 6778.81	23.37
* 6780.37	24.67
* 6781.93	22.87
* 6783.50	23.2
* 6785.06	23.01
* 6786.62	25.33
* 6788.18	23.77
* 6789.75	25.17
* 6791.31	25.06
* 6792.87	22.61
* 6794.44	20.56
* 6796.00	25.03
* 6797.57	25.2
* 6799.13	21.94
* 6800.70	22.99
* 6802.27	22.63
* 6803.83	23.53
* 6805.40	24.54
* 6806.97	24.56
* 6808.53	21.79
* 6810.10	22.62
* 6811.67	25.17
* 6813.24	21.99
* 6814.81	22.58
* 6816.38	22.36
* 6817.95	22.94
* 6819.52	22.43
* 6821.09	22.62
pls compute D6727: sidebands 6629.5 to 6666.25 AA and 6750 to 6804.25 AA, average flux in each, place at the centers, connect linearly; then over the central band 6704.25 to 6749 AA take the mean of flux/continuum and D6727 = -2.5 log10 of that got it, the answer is 0.01 mag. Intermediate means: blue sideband 23.8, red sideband 23.4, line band 23.4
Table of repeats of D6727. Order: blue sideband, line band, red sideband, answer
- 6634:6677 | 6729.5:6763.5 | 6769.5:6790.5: 0.02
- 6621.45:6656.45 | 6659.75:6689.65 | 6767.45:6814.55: 0.02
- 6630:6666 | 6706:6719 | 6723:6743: -0.01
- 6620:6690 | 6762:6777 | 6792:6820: 0.02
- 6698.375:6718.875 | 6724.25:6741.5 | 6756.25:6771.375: -0.02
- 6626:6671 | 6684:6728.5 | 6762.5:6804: -0.01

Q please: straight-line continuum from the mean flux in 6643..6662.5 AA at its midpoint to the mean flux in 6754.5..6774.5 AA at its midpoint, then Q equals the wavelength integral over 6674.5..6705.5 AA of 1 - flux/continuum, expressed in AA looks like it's -0.2 AA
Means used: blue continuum 23.8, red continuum 23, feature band 23.7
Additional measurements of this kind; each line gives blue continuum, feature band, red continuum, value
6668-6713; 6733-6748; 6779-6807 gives 0.5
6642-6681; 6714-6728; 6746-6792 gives -0.4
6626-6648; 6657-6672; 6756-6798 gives 0.6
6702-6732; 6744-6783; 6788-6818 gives 0.8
